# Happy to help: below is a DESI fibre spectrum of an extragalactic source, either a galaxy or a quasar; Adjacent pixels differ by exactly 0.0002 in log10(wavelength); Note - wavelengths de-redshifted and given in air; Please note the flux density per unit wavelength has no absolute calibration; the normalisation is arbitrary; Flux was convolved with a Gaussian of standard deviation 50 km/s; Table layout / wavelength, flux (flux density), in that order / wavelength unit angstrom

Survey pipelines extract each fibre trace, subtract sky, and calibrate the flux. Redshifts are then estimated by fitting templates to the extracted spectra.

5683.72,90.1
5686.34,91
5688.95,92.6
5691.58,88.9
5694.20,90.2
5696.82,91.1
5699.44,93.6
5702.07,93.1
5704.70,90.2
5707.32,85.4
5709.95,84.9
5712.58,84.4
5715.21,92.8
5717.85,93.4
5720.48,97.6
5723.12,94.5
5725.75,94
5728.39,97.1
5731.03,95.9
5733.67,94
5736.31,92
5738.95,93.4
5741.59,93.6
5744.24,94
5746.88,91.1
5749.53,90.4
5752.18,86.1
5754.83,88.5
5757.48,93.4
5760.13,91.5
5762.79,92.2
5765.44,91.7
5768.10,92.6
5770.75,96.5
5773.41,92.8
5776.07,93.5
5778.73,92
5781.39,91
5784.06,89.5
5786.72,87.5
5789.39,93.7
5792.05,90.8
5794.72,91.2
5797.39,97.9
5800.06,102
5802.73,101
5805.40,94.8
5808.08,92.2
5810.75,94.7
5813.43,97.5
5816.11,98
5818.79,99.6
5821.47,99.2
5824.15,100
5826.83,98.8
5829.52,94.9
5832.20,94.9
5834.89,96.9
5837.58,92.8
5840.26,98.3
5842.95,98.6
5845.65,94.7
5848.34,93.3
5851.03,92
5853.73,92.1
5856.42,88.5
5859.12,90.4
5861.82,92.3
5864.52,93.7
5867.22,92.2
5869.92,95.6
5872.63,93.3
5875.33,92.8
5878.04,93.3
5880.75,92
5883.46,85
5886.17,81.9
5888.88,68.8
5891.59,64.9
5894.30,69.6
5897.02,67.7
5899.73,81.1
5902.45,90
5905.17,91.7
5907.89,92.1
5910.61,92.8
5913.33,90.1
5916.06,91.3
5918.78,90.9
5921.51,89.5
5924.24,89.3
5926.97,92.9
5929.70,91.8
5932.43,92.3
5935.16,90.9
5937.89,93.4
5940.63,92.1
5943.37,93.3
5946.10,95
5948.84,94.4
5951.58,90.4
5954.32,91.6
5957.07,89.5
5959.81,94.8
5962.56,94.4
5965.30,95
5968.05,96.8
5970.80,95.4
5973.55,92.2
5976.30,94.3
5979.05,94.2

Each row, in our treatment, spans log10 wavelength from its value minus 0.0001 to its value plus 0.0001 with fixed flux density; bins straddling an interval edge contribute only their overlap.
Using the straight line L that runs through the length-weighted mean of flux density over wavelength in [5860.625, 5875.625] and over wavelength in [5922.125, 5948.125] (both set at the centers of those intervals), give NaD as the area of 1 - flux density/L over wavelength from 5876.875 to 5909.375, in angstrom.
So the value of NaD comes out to 4.0 angstrom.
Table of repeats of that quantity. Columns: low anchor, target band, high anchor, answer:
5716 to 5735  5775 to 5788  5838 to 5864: 0.5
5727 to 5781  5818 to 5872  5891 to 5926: -4.0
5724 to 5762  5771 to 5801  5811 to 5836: 0.7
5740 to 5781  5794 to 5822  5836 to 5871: -1.3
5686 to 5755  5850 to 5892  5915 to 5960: 1.5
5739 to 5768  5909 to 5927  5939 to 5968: 0.4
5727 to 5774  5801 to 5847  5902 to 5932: -2.5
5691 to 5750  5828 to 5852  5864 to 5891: -1.7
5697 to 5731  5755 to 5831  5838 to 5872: -1.5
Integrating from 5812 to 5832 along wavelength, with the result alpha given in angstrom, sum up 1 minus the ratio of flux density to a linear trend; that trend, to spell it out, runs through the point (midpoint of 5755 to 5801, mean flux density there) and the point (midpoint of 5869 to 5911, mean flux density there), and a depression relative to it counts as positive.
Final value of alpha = -1.9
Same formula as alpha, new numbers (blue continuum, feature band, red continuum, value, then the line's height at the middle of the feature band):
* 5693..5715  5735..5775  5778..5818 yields 0.02 angstrom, 92.1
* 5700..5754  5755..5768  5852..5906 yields -0.20 angstrom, 90.5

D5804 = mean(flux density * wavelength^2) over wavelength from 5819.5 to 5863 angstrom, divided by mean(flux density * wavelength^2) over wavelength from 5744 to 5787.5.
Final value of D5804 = 1.07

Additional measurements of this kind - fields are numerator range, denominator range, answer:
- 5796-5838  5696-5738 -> 1.09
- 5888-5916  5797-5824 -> 0.86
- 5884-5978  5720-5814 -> 1.01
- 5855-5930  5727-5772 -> 0.99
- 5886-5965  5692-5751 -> 1.03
